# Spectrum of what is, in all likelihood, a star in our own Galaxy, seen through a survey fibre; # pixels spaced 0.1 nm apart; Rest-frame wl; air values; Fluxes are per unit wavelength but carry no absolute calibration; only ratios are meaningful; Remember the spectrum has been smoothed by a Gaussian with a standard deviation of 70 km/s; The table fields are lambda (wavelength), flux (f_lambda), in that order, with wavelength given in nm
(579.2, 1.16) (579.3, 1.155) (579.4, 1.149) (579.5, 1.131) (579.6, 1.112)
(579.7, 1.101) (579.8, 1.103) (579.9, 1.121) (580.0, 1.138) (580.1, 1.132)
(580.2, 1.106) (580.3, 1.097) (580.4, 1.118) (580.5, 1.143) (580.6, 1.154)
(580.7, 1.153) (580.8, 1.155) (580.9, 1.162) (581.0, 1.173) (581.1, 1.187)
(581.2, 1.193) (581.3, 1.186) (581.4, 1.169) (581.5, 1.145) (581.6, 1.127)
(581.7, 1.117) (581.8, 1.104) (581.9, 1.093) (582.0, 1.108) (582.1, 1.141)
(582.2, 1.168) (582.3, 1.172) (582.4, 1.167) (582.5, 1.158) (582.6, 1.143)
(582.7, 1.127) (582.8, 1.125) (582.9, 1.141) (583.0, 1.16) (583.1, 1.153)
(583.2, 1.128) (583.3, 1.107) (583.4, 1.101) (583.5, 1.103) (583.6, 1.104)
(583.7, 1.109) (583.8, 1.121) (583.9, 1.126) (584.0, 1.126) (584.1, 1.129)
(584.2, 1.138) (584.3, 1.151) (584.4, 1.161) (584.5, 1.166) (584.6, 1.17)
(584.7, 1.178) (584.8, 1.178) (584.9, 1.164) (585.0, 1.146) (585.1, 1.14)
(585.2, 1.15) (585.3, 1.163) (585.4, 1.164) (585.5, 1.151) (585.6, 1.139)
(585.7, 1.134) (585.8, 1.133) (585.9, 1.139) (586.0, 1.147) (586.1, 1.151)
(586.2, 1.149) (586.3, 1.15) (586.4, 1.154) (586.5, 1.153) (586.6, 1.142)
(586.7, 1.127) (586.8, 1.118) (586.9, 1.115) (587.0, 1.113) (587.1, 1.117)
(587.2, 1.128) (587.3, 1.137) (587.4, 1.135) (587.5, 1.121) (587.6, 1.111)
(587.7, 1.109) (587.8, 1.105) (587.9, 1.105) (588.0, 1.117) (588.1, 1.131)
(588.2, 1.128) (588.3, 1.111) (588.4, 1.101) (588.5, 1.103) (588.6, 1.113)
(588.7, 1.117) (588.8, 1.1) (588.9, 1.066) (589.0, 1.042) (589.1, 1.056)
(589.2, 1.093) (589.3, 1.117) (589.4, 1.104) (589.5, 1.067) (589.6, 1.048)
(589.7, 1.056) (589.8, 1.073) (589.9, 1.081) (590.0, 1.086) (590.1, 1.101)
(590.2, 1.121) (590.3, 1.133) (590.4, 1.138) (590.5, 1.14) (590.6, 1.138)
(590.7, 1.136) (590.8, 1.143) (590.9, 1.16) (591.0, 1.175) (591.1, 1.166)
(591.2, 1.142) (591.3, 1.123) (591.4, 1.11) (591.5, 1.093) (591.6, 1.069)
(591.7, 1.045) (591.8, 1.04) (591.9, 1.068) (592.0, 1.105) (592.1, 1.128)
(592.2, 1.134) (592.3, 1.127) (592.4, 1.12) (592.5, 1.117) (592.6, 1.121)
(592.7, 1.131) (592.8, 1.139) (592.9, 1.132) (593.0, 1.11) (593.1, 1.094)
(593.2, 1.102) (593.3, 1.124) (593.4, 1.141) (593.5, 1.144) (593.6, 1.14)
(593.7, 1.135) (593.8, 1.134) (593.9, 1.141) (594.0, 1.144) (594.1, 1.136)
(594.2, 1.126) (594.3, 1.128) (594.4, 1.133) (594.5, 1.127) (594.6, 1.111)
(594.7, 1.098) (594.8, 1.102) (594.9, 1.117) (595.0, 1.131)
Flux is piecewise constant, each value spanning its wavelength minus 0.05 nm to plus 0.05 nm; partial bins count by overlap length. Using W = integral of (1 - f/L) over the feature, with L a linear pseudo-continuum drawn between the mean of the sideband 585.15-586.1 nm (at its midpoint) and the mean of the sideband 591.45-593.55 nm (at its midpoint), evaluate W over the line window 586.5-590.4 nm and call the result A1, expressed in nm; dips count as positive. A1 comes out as 0.091 nm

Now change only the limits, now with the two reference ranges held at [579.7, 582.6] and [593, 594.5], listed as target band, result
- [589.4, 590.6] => 0.038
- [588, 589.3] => 0.041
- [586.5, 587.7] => 0.012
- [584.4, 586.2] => -0.025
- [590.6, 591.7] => 0.004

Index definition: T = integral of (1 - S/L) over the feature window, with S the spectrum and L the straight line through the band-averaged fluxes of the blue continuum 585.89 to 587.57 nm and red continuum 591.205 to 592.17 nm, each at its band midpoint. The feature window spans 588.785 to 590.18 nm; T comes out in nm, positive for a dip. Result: 0.04 nm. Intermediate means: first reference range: 1.13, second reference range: 1.09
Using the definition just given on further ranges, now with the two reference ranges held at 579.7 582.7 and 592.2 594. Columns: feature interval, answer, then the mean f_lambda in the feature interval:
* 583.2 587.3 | -0.01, 1.14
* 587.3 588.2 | 0.01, 1.12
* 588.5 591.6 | 0.06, 1.11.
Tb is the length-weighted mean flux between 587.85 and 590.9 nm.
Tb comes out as 1.1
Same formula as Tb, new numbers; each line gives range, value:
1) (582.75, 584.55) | 1.13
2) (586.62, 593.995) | 1.11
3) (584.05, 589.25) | 1.13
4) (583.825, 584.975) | 1.15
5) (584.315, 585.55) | 1.16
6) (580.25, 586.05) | 1.14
